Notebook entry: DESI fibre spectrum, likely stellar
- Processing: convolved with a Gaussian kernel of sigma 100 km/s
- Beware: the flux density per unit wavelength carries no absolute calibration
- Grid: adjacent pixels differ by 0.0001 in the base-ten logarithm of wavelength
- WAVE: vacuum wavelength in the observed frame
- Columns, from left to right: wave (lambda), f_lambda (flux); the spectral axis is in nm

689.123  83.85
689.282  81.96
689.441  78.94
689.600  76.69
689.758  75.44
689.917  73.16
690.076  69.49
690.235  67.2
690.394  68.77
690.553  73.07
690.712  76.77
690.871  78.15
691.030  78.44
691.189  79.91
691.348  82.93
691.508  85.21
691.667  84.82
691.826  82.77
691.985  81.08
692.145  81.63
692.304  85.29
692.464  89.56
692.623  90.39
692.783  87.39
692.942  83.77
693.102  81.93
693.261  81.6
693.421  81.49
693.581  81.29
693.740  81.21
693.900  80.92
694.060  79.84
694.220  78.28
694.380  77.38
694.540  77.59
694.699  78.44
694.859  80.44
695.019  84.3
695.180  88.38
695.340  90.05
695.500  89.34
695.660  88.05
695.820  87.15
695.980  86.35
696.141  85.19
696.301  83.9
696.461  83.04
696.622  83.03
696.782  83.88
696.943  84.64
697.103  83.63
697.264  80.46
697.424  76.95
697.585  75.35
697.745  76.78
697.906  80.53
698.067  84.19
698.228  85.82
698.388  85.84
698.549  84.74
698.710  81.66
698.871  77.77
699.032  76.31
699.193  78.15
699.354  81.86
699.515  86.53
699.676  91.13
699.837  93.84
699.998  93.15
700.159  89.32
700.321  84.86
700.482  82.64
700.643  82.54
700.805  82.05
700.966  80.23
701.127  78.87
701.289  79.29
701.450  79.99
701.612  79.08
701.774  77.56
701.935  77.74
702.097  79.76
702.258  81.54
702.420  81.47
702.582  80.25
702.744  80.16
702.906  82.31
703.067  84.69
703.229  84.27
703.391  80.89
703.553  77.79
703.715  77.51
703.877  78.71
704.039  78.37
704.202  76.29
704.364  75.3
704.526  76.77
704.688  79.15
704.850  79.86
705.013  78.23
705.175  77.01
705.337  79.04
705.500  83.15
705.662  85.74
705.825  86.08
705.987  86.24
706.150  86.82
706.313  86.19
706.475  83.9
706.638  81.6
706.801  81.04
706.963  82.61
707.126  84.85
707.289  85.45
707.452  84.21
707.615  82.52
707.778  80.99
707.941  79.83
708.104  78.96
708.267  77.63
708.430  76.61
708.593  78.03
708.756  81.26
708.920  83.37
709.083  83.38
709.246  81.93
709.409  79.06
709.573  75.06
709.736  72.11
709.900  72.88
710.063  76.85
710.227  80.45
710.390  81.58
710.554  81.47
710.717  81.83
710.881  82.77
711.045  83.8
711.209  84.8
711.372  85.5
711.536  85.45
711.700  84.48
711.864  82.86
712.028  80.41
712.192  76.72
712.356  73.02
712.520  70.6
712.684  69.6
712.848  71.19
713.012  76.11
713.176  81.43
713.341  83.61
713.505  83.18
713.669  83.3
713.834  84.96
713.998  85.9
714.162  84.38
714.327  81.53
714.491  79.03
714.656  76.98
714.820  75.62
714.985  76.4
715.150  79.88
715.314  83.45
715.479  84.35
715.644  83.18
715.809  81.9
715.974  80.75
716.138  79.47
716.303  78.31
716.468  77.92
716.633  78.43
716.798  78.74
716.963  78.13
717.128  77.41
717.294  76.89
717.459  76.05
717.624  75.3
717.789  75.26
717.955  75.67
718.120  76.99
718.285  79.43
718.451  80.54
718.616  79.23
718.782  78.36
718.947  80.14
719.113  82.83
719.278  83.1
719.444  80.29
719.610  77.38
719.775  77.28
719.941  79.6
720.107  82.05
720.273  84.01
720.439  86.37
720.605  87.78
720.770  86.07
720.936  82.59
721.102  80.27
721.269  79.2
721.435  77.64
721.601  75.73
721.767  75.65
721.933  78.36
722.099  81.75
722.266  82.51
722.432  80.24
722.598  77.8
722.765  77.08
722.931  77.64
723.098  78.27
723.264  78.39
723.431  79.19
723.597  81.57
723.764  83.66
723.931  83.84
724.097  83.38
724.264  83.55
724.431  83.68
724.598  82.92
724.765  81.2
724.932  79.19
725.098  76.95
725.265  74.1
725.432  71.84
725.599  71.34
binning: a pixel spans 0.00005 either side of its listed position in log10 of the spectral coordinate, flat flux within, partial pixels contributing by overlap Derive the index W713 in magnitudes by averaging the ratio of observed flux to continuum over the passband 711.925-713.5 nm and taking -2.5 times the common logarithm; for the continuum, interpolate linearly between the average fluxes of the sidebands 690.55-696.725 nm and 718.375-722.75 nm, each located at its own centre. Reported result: 0.07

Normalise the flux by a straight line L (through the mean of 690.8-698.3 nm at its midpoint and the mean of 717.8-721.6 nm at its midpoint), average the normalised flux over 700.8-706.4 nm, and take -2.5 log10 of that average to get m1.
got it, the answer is 0.02 mag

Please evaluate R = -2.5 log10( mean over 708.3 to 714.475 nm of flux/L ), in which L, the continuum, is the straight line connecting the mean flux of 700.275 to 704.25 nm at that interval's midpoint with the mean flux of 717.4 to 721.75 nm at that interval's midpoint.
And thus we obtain 0.00 mag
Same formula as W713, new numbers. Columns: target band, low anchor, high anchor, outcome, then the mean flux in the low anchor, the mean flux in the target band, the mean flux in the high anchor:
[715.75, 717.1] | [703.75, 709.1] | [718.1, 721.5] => 0.027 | 81.1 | 79.1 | 81.1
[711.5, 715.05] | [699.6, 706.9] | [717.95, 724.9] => 0.025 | 81.8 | 79.3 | 80.6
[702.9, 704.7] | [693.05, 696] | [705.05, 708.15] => 0.049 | 82.8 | 79.2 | 82.9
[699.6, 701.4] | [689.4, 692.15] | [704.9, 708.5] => -0.064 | 77.3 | 85.2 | 82.2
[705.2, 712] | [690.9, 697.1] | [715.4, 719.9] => -0.014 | 83.4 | 81.7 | 79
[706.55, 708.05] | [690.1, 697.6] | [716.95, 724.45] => -0.021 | 81.9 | 82.5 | 79.9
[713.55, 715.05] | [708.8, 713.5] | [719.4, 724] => -0.017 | 79.4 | 81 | 80.4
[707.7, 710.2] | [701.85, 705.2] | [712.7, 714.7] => 0.021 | 79.5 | 78.6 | 80.7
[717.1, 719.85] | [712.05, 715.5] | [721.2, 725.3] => 0.014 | 79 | 78.4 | 79.8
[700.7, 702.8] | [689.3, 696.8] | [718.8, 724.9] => 0.018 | 81.4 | 79.9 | 80.9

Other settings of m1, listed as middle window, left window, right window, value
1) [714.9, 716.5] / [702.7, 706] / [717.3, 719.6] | -0.02 mag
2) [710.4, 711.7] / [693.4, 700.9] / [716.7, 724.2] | -0.03 mag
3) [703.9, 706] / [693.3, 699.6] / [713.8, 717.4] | 0.02 mag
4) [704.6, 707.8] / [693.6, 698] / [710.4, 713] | -0.03 mag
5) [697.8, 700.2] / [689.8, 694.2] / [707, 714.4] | -0.06 mag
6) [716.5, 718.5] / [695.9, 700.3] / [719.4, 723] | 0.05 mag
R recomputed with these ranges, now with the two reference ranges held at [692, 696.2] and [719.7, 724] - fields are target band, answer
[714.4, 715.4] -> 0.04 mag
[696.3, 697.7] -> 0.03 mag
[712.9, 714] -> -0.01 mag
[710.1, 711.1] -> 0.00 mag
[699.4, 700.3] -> -0.09 mag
